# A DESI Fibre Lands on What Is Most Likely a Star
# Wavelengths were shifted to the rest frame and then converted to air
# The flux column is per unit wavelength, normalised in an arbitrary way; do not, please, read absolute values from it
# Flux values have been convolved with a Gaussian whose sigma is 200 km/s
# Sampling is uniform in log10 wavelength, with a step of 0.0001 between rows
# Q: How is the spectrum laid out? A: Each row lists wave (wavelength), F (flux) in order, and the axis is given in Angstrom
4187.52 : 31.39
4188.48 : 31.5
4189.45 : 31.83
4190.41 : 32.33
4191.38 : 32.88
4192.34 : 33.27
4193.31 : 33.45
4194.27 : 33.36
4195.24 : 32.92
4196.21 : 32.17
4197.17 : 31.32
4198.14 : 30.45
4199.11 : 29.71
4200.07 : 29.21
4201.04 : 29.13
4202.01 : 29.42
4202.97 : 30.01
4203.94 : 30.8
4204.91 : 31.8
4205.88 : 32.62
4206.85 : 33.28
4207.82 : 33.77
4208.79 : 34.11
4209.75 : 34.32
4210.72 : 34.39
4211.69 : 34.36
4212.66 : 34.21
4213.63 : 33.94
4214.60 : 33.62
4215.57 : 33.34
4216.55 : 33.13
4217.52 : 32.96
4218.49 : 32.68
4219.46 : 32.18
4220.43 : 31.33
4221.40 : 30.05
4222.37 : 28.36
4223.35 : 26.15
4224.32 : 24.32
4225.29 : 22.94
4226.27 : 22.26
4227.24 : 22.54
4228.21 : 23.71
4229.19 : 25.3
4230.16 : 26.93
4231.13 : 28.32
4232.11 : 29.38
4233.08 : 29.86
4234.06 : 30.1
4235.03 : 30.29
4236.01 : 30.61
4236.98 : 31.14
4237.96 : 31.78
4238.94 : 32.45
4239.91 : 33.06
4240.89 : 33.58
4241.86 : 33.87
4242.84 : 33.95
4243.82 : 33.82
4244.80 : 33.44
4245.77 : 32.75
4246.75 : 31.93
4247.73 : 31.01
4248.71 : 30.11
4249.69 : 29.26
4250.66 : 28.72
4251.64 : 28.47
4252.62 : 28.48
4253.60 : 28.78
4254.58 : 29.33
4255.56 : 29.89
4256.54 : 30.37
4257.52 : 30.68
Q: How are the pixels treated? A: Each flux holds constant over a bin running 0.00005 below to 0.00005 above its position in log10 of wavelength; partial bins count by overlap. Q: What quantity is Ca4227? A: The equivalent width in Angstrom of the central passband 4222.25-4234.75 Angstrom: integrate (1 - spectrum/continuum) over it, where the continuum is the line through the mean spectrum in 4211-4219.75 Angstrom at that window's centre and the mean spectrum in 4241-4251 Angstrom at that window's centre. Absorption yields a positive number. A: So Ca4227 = 2.5 Angstrom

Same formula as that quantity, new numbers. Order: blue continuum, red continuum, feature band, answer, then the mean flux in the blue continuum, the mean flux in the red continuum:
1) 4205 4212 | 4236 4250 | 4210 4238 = 2.9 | 33.7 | 32.3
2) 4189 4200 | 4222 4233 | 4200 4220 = -2.5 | 32.1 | 25.6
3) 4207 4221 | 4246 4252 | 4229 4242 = 0.3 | 33.4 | 30.1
